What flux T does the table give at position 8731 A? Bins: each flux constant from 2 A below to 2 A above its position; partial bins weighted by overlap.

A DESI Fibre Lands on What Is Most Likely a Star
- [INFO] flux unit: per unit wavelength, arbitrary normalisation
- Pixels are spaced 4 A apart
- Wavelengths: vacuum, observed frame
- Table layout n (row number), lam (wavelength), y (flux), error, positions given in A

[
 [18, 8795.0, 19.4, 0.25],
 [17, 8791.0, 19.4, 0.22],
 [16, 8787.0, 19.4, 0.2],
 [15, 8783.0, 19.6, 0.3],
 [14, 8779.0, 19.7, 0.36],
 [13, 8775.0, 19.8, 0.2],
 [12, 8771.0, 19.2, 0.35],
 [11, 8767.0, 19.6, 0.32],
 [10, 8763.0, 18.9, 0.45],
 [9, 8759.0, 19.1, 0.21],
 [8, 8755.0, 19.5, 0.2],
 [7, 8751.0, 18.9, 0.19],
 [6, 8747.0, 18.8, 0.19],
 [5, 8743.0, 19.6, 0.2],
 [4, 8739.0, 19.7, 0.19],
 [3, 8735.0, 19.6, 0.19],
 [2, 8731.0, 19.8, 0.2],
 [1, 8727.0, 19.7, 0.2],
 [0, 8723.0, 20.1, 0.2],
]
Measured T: 19.8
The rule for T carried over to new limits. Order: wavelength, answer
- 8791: 19.4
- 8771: 19.2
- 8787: 19.4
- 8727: 19.7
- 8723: 20.1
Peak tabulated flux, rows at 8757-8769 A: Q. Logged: 19.6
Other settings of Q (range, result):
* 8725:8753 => 19.8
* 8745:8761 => 19.5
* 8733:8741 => 19.7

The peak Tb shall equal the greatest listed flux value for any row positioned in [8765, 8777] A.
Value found 19.8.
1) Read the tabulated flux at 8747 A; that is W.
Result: 18.8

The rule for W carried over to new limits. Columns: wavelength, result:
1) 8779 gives 19.7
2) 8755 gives 19.5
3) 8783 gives 19.6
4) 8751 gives 18.9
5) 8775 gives 19.8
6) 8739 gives 19.7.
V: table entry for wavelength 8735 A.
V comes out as 19.6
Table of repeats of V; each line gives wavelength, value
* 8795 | 19.4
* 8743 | 19.6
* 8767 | 19.6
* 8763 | 18.9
